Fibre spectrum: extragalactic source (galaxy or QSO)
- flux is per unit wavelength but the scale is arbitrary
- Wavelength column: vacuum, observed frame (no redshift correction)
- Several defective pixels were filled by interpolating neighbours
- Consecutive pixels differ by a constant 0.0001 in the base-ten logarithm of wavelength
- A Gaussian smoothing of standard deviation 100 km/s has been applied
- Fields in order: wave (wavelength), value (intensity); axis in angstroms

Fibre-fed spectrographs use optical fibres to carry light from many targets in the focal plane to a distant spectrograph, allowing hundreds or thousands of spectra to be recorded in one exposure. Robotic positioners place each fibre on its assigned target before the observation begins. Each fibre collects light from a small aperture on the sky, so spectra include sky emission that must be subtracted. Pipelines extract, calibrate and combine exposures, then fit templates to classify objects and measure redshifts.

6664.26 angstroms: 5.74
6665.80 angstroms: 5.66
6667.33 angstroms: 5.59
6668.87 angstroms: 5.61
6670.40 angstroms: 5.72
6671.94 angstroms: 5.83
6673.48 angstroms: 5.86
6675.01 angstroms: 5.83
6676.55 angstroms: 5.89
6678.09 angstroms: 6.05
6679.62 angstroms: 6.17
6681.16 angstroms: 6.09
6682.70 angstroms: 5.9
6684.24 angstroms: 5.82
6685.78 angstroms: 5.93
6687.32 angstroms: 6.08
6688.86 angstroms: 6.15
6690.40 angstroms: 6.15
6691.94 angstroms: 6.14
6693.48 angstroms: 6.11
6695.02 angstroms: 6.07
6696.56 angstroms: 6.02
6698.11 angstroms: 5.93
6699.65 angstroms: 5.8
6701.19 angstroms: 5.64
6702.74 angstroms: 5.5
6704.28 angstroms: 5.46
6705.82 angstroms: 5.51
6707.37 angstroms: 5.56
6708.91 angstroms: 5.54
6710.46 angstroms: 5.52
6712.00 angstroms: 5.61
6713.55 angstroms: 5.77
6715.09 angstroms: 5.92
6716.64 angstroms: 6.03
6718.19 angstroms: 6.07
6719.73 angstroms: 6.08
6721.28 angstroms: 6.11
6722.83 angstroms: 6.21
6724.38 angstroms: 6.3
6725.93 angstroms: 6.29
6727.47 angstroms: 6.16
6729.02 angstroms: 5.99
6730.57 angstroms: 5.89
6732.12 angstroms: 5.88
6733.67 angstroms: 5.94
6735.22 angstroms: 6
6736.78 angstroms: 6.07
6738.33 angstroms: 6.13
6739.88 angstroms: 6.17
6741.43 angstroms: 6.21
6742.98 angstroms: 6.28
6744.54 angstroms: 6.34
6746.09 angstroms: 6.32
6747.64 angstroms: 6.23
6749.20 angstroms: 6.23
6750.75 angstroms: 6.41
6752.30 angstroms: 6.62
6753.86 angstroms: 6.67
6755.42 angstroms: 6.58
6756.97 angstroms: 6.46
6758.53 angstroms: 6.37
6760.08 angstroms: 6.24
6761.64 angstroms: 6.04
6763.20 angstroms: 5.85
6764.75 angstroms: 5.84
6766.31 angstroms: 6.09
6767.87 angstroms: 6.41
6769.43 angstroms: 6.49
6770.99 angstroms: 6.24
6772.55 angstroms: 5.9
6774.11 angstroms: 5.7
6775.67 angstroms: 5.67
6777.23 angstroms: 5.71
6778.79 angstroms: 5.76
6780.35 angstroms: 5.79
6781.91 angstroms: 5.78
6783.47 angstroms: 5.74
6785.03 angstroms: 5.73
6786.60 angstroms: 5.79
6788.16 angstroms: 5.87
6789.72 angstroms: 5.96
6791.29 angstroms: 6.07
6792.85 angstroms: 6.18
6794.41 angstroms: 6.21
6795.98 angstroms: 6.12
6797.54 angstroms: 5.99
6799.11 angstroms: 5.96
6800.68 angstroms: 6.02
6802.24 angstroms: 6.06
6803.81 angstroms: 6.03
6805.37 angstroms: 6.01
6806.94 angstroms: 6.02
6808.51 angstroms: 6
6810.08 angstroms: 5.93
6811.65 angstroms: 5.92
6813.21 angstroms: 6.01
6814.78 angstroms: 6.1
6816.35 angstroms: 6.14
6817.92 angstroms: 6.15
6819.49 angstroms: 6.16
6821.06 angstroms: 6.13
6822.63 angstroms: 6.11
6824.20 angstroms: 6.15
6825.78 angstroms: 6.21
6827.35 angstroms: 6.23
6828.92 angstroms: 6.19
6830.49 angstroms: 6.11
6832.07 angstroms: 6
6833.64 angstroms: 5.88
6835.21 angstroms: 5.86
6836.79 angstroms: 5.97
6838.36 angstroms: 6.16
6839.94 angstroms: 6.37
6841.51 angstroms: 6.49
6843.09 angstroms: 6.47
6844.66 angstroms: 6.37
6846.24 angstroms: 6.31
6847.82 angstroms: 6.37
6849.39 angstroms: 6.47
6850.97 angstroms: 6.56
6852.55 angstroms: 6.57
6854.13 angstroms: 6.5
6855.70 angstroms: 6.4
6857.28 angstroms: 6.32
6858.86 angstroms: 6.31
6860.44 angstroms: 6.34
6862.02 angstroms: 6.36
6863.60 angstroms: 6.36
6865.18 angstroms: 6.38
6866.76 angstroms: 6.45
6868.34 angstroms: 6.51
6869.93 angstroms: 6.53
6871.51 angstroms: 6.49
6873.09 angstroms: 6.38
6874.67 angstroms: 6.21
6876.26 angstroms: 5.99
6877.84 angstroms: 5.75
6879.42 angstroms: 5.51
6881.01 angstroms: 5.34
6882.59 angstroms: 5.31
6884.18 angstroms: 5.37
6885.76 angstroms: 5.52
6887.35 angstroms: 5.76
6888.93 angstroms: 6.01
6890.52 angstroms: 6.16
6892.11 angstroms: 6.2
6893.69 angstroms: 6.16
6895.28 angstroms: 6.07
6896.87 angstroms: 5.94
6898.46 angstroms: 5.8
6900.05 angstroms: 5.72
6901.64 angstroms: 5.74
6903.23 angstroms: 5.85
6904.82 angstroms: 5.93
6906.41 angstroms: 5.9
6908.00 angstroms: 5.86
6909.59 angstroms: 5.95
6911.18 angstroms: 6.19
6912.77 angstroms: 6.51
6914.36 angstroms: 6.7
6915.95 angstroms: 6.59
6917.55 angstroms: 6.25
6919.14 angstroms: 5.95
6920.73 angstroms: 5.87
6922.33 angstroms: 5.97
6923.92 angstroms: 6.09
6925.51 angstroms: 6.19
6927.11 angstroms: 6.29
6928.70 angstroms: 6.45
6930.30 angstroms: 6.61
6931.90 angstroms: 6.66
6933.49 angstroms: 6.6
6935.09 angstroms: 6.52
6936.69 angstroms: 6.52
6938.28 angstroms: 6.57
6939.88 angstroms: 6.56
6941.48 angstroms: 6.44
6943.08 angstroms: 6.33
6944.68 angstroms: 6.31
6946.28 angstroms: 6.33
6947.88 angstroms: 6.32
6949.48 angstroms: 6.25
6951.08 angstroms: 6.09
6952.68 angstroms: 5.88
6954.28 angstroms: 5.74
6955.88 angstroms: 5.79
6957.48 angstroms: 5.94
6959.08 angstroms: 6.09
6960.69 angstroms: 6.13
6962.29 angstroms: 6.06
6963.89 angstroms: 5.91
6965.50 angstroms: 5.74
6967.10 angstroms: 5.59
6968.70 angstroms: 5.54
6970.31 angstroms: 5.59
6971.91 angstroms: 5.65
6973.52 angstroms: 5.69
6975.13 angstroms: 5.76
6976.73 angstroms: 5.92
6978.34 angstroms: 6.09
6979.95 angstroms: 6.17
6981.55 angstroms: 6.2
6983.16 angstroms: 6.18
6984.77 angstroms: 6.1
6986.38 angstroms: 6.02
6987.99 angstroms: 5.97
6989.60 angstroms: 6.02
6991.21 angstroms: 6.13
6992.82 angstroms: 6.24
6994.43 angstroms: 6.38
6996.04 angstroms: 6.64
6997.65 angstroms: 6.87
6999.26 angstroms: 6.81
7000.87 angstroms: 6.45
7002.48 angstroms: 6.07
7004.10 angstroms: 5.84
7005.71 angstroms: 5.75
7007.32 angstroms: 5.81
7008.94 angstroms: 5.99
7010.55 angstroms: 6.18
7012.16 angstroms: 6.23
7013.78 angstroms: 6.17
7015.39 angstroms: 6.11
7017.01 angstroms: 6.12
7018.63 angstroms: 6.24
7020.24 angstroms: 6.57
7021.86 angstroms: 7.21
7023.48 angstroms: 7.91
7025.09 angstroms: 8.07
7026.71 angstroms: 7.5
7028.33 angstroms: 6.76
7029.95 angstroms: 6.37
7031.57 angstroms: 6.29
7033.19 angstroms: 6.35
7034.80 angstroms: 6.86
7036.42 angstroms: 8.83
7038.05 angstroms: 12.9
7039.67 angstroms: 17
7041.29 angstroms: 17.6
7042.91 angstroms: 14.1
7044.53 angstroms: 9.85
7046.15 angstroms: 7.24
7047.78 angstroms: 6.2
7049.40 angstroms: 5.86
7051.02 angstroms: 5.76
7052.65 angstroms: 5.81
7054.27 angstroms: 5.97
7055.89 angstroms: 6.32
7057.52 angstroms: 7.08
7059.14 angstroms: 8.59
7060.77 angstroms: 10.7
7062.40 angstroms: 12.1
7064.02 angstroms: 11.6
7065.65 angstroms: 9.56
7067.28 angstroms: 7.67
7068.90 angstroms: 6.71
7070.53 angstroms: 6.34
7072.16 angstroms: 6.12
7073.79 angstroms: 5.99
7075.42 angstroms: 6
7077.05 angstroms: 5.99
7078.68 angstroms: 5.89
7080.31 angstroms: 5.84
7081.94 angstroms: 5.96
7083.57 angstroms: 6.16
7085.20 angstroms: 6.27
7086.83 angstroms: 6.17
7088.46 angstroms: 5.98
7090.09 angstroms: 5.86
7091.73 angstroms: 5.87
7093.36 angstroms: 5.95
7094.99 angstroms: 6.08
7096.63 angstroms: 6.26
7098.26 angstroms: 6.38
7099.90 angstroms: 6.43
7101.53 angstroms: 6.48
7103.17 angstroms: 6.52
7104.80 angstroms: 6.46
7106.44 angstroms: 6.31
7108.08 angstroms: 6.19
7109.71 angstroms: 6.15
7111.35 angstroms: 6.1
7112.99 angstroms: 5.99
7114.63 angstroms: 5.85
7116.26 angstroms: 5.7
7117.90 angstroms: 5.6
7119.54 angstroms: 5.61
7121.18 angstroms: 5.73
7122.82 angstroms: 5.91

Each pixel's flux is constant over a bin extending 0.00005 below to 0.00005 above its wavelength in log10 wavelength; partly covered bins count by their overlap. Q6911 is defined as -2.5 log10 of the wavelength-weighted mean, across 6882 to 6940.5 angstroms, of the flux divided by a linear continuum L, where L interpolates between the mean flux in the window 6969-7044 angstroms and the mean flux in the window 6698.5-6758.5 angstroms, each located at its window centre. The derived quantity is 0.11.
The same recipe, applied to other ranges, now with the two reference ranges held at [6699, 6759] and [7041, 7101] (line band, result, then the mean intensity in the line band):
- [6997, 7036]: 0.091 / 6.55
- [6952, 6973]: 0.187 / 5.82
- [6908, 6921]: 0.082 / 6.25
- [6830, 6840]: 0.073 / 6.02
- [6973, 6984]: 0.162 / 6.01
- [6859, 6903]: 0.102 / 6.01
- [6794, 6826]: 0.050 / 6.06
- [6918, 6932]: 0.095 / 6.21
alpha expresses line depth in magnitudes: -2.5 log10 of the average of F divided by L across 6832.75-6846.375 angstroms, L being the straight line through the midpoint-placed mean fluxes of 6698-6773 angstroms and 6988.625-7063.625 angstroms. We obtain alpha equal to 0.07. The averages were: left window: 6.06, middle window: 6.2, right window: 7.63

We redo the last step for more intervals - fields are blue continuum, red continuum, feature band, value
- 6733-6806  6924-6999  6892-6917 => 0.01 mag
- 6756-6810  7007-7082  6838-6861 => 0.01 mag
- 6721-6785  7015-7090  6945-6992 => 0.22 mag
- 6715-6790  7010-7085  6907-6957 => 0.14 mag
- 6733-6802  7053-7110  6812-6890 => 0.02 mag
